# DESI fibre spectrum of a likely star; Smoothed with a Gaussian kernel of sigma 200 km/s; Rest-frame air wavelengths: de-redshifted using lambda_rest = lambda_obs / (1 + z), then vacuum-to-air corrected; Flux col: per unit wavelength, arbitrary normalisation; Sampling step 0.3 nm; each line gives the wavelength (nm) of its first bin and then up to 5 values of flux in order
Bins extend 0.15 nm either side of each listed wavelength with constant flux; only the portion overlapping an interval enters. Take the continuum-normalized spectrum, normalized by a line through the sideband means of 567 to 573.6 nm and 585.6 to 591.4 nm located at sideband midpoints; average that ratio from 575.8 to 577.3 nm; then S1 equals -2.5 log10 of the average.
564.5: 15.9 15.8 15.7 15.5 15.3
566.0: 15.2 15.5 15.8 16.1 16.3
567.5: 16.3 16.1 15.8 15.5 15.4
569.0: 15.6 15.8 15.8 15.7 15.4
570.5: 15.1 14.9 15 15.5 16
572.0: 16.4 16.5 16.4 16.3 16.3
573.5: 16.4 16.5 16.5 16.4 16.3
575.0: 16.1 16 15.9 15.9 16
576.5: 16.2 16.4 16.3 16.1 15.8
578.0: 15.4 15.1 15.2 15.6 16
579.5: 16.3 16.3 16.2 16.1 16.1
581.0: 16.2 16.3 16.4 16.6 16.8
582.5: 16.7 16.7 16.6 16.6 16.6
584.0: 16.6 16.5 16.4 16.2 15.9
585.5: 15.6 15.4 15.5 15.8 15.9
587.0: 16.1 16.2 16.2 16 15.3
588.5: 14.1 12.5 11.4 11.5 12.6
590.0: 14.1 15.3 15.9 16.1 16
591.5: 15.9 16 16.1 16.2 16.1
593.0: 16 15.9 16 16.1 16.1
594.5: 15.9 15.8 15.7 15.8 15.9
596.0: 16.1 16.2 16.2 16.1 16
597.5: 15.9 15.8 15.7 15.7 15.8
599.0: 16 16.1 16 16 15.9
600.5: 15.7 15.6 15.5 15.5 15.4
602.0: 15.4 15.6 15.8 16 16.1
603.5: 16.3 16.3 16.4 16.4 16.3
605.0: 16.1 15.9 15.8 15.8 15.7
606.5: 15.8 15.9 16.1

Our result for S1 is -0.05 mag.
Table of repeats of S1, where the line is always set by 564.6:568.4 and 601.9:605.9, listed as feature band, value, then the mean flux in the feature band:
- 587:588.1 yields -0.012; 16.1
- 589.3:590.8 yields 0.138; 14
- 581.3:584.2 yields -0.048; 16.6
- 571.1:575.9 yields -0.025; 16.2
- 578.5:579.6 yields 0.006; 15.8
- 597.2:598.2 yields 0.010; 15.8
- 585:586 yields 0.017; 15.7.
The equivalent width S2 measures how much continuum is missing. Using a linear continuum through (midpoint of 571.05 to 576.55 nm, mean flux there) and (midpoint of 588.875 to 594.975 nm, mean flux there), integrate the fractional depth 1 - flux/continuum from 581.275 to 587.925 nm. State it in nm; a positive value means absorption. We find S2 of -0.277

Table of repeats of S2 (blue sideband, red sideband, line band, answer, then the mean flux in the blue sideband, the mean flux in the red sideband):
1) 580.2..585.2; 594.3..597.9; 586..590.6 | 0.46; 16.4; 16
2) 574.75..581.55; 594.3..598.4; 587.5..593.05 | 0.37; 16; 15.9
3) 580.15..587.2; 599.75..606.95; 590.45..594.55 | 0.01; 16.2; 15.9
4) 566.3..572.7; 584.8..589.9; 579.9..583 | -0.26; 15.8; 14.8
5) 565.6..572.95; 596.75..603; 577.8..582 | -0.06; 15.7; 15.8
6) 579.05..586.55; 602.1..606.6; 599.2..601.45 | 0.04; 16.3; 16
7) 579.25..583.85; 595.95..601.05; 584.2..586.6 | 0.06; 16.4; 15.9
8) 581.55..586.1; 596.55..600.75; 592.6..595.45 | 0.02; 16.3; 15.9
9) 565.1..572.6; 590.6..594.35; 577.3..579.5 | 0.03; 15.7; 16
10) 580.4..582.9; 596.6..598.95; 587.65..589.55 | 0.30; 16.4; 15.9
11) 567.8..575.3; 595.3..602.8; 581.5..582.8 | -0.06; 15.9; 15.8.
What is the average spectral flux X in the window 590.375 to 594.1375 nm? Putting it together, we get 16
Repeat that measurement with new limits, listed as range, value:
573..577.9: 16.2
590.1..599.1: 15.9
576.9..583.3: 16.1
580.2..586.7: 16.3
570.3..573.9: 15.9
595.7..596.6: 16.1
